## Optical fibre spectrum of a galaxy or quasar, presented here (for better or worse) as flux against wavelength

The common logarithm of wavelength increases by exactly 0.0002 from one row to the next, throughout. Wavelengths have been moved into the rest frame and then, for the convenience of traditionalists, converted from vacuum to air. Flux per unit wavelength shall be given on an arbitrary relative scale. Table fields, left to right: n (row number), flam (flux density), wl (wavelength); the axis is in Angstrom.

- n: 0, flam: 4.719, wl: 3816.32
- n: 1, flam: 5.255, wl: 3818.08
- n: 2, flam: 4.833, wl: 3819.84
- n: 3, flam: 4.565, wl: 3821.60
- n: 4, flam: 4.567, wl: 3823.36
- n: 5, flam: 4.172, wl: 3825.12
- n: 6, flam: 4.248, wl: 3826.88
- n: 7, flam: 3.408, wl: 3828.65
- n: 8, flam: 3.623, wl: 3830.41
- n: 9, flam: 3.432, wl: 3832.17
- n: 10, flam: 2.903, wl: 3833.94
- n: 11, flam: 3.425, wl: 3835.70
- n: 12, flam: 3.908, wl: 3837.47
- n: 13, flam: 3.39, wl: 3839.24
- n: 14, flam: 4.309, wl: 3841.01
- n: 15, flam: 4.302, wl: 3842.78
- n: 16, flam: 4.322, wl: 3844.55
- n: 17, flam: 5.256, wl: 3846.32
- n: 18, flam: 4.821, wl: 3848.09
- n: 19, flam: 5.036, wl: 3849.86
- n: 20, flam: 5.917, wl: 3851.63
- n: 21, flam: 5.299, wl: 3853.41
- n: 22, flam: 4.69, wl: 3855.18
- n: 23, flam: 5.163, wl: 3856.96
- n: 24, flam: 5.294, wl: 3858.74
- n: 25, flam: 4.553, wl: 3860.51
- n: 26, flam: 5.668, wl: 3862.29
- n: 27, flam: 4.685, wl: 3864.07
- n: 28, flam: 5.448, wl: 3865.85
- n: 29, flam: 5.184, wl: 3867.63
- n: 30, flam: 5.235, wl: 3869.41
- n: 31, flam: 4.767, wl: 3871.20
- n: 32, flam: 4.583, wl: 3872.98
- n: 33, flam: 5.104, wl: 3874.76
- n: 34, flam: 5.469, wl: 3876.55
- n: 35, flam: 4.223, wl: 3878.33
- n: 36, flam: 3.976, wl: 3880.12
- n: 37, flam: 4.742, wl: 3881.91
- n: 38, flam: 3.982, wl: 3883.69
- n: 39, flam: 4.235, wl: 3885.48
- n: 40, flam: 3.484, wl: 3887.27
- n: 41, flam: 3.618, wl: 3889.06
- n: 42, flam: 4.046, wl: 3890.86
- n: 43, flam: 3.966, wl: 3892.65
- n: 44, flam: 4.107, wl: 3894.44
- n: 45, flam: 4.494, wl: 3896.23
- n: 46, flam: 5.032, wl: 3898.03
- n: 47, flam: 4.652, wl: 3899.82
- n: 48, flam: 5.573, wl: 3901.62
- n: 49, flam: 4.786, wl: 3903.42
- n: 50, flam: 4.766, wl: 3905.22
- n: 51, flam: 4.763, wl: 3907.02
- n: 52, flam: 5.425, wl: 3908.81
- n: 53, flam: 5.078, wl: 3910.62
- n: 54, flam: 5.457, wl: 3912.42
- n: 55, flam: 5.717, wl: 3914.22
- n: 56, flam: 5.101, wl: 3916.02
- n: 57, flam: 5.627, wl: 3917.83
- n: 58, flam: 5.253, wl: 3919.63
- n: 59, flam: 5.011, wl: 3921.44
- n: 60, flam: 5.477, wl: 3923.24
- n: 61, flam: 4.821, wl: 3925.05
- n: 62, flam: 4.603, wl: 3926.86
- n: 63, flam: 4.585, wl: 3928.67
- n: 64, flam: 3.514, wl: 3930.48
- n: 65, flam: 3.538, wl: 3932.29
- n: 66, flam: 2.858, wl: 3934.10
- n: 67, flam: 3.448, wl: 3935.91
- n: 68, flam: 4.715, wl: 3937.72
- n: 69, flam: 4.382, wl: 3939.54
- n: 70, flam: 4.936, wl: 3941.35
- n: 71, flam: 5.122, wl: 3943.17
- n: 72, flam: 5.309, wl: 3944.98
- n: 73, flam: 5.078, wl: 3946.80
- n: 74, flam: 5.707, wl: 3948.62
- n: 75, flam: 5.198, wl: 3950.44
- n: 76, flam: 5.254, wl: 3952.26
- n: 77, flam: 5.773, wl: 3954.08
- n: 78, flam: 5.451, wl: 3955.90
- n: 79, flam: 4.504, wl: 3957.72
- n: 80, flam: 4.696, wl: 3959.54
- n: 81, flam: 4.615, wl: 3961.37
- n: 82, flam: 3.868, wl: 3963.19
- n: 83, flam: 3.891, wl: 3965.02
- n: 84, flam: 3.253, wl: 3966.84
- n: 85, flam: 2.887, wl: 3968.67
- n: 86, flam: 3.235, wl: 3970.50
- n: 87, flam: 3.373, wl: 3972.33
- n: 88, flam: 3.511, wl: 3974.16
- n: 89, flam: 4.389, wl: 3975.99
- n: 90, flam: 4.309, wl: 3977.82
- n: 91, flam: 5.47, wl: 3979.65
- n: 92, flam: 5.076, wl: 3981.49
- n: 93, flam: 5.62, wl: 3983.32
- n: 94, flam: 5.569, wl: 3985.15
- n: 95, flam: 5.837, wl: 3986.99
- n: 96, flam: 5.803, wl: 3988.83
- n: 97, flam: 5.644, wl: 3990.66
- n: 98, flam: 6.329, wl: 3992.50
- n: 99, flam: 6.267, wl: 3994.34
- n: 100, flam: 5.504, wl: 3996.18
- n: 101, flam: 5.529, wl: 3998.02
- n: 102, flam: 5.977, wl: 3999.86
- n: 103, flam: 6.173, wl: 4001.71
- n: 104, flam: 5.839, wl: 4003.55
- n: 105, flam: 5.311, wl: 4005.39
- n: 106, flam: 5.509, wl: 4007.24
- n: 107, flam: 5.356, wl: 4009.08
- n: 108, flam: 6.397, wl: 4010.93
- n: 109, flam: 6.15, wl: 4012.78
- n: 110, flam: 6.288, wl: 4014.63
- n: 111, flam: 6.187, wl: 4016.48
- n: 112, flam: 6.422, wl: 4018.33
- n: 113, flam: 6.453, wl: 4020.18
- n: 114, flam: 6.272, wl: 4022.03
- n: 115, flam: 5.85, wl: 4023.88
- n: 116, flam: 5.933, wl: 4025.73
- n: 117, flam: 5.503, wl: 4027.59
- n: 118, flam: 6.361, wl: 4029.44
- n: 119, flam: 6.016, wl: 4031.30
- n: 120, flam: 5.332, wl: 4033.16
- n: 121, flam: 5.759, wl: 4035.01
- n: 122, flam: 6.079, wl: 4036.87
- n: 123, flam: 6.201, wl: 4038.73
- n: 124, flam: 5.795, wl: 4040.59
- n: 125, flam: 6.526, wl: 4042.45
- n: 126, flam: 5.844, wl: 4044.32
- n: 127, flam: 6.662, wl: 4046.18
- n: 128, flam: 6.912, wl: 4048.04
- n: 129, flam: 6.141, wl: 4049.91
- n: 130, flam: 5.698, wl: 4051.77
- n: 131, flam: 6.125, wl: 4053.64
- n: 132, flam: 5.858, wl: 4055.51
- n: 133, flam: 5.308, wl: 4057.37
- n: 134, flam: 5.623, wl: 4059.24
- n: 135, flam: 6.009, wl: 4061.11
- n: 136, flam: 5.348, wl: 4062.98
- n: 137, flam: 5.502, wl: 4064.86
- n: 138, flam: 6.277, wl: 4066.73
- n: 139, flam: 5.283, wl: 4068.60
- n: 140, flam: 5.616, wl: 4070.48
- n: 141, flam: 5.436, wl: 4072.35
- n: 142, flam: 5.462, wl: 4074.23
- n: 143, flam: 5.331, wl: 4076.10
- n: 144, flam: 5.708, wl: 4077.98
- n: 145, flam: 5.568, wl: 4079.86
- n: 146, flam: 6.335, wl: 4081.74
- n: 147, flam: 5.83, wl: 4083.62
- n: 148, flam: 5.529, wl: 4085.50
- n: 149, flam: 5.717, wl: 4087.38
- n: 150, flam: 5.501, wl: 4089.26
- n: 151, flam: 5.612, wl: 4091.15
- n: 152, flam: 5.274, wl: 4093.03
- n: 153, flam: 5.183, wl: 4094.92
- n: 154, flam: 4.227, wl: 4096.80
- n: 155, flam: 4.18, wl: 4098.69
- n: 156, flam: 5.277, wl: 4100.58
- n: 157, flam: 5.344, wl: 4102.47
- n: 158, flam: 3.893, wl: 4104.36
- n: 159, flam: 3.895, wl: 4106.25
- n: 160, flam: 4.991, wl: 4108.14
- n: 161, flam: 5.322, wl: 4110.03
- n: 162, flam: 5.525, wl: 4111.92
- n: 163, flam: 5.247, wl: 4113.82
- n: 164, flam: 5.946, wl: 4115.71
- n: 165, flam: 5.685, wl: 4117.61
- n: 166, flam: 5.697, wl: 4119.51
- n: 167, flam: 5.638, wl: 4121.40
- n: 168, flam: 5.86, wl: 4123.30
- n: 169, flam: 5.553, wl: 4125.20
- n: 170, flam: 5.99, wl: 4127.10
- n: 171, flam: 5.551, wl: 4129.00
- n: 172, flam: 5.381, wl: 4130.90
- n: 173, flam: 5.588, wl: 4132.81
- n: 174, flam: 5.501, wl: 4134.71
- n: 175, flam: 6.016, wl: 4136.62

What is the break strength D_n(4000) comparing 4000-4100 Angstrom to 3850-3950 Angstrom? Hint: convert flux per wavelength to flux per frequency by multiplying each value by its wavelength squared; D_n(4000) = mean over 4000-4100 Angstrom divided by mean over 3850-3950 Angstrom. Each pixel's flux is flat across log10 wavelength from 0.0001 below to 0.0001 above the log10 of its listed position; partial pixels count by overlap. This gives 1.3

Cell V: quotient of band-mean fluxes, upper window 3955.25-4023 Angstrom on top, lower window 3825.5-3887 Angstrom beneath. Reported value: 1.15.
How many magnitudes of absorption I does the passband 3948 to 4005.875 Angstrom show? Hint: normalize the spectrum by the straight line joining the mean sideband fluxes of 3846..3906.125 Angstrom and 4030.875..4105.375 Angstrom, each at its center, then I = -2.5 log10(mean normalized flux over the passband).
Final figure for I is 0.05 mag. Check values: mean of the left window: 4.75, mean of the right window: 5.63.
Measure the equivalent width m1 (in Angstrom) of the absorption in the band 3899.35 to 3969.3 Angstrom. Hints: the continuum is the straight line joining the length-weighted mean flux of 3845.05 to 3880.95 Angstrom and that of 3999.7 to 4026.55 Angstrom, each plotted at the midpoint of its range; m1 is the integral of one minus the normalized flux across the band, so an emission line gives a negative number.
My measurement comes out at 9.4 Angstrom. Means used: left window 5.01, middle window 4.74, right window 6.01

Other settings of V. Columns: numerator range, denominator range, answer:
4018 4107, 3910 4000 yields 1.17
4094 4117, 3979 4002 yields 0.86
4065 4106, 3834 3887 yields 1.14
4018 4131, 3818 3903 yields 1.25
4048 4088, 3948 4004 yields 1.15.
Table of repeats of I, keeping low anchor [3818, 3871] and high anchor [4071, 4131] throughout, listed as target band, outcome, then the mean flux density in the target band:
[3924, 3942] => 0.169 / 4.14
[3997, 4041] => -0.165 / 5.95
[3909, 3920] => -0.129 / 5.38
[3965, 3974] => 0.445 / 3.29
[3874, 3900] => 0.087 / 4.33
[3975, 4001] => -0.105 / 5.52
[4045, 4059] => -0.166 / 6.08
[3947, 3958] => -0.095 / 5.35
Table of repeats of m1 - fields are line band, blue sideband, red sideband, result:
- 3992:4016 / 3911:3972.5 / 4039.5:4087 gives -3.0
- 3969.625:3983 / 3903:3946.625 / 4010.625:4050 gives 2.9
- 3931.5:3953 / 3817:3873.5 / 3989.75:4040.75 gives 2.9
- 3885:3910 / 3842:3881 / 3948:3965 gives 2.2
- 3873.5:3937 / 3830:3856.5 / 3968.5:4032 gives 2.9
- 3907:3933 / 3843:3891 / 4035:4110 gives 0.1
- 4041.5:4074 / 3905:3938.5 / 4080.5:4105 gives -4.7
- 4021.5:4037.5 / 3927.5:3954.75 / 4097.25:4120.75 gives -3.4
